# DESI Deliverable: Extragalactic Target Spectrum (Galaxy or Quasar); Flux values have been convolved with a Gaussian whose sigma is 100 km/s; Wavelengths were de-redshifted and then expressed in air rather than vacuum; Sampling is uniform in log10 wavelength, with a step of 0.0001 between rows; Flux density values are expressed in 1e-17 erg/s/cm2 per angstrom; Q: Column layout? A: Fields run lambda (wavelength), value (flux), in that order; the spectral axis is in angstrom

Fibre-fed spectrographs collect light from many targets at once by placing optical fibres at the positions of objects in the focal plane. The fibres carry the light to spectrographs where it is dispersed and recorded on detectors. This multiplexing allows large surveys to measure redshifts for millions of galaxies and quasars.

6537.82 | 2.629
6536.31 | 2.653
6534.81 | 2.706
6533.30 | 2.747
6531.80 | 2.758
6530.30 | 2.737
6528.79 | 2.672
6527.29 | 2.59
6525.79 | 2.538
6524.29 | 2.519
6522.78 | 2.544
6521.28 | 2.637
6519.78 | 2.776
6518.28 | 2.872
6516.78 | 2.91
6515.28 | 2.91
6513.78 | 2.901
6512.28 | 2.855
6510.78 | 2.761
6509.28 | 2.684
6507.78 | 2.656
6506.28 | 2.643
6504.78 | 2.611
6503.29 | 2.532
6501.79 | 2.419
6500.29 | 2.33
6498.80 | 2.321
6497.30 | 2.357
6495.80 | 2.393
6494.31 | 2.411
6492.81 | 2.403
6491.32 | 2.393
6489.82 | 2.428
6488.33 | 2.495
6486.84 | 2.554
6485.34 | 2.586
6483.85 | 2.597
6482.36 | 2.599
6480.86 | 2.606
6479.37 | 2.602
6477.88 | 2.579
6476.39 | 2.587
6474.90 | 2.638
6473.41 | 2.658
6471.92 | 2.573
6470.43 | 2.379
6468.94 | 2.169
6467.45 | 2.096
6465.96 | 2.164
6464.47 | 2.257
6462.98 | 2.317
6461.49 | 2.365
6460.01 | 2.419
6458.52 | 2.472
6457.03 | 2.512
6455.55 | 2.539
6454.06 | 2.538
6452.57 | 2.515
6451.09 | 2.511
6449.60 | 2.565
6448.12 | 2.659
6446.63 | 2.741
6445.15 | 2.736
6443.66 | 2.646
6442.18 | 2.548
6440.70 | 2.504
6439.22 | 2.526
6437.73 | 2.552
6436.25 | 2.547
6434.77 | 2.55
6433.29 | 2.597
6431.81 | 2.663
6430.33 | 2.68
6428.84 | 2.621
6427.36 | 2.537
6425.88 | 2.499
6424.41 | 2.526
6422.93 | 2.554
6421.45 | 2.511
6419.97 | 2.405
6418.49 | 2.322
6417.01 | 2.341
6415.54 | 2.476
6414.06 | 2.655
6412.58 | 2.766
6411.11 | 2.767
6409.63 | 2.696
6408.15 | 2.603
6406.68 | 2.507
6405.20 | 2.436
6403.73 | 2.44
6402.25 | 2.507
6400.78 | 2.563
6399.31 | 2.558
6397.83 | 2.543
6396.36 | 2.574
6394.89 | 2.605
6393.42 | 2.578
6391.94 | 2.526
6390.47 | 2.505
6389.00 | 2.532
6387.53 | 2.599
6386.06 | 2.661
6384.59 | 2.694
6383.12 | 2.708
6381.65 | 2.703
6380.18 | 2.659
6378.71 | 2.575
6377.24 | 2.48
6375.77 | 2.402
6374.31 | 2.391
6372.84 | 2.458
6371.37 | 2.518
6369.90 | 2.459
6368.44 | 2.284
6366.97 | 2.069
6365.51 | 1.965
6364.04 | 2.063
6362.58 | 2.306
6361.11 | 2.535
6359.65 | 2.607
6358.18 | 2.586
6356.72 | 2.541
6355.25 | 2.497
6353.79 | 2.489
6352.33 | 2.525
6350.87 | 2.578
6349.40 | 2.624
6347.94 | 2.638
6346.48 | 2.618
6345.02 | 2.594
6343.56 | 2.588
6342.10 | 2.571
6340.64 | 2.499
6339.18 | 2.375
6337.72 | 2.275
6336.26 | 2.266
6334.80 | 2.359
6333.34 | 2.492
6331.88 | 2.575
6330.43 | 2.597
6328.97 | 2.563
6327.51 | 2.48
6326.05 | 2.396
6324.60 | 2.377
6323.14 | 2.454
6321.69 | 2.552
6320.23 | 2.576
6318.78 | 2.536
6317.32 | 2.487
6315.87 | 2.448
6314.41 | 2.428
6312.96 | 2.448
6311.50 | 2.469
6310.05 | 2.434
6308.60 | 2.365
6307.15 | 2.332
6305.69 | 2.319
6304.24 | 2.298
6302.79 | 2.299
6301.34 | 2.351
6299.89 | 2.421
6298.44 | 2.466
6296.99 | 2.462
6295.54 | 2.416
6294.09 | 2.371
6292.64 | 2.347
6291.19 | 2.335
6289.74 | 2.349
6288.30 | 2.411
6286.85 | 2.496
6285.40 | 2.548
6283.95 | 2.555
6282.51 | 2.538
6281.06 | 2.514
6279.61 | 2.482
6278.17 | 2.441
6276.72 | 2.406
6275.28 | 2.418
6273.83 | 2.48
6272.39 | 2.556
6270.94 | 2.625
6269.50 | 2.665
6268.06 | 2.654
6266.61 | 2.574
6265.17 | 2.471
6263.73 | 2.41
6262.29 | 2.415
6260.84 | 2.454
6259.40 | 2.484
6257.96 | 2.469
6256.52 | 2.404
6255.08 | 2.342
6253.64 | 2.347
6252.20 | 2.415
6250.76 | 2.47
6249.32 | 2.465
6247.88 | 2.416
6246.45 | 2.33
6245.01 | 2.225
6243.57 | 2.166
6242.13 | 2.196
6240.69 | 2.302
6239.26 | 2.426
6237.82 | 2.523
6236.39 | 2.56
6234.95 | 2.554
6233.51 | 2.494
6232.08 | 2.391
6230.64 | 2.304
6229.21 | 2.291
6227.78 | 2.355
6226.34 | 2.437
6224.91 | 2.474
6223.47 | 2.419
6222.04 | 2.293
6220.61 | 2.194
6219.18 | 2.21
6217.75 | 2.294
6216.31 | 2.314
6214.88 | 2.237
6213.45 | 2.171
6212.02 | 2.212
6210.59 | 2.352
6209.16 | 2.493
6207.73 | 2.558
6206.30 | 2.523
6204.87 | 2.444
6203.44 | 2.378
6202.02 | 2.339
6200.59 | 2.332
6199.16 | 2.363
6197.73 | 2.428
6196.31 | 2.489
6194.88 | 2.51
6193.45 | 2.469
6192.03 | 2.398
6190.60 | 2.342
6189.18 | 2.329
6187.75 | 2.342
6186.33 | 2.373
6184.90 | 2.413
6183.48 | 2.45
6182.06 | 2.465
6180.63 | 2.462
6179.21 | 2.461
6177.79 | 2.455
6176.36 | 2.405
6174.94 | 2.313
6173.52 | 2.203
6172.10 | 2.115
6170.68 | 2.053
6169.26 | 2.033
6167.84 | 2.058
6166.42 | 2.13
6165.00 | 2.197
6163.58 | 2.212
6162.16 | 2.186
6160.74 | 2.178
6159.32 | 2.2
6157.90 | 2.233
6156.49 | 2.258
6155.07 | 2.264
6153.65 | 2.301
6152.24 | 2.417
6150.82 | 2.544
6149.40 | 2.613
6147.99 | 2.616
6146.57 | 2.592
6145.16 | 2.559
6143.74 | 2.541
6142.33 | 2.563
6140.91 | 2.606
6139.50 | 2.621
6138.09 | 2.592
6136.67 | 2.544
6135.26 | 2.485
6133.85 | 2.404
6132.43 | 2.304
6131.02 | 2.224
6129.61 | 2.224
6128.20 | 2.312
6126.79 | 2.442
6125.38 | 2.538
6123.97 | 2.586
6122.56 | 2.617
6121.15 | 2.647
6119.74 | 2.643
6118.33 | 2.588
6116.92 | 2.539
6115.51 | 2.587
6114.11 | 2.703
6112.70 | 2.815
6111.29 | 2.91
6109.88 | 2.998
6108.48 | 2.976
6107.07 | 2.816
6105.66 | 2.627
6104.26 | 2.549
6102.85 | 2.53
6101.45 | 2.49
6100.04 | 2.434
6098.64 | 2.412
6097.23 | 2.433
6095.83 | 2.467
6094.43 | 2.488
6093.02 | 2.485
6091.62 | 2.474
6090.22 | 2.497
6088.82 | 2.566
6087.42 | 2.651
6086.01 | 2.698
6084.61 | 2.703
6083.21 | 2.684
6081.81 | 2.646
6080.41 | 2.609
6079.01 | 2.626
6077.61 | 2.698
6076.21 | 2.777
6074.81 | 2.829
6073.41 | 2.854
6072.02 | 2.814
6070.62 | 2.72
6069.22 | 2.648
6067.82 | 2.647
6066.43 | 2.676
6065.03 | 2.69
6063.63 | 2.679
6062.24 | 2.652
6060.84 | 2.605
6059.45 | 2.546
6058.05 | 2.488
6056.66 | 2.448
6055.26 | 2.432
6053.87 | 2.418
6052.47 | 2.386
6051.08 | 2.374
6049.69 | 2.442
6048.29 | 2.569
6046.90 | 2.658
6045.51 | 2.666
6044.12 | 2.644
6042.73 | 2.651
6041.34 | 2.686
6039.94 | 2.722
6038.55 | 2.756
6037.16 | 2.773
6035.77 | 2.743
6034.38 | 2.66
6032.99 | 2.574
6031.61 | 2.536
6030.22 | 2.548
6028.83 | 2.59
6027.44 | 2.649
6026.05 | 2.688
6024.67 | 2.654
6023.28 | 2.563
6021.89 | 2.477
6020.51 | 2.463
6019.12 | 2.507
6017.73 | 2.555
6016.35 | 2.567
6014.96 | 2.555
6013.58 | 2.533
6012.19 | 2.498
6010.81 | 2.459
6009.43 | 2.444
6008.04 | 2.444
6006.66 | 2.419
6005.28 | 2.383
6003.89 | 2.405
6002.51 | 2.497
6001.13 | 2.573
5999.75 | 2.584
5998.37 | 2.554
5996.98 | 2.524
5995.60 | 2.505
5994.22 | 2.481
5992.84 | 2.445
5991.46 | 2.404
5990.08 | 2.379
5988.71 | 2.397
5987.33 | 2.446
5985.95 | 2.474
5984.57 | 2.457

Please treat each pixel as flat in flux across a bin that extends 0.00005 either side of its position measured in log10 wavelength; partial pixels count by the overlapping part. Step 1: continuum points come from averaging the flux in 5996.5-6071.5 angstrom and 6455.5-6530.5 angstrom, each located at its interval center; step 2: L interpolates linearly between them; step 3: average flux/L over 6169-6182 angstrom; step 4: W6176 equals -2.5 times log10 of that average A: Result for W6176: 0.12 mag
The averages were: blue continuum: 2.57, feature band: 2.3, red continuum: 2.54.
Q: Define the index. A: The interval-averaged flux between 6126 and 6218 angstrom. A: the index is 2.37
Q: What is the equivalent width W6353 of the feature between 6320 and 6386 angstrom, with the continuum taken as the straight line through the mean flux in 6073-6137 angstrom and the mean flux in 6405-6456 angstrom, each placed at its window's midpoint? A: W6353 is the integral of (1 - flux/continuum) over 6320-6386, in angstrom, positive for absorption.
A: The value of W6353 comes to 2.4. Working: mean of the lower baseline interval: 2.59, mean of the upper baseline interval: 2.57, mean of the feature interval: 2.48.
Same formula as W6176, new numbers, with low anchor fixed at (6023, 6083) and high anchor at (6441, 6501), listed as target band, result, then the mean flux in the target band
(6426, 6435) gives -0.05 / 2.6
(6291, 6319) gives 0.06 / 2.4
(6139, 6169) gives 0.10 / 2.37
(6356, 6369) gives 0.09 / 2.33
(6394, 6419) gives -0.02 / 2.55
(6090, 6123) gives 0.00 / 2.62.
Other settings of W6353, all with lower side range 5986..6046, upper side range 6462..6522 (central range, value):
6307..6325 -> 0.6 angstrom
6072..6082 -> -0.7 angstrom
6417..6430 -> 0.2 angstrom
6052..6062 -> 0.2 angstrom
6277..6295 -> 0.7 angstrom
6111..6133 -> 0.1 angstrom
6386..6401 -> -0.1 angstrom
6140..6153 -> -0.1 angstrom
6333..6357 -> 0.4 angstrom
